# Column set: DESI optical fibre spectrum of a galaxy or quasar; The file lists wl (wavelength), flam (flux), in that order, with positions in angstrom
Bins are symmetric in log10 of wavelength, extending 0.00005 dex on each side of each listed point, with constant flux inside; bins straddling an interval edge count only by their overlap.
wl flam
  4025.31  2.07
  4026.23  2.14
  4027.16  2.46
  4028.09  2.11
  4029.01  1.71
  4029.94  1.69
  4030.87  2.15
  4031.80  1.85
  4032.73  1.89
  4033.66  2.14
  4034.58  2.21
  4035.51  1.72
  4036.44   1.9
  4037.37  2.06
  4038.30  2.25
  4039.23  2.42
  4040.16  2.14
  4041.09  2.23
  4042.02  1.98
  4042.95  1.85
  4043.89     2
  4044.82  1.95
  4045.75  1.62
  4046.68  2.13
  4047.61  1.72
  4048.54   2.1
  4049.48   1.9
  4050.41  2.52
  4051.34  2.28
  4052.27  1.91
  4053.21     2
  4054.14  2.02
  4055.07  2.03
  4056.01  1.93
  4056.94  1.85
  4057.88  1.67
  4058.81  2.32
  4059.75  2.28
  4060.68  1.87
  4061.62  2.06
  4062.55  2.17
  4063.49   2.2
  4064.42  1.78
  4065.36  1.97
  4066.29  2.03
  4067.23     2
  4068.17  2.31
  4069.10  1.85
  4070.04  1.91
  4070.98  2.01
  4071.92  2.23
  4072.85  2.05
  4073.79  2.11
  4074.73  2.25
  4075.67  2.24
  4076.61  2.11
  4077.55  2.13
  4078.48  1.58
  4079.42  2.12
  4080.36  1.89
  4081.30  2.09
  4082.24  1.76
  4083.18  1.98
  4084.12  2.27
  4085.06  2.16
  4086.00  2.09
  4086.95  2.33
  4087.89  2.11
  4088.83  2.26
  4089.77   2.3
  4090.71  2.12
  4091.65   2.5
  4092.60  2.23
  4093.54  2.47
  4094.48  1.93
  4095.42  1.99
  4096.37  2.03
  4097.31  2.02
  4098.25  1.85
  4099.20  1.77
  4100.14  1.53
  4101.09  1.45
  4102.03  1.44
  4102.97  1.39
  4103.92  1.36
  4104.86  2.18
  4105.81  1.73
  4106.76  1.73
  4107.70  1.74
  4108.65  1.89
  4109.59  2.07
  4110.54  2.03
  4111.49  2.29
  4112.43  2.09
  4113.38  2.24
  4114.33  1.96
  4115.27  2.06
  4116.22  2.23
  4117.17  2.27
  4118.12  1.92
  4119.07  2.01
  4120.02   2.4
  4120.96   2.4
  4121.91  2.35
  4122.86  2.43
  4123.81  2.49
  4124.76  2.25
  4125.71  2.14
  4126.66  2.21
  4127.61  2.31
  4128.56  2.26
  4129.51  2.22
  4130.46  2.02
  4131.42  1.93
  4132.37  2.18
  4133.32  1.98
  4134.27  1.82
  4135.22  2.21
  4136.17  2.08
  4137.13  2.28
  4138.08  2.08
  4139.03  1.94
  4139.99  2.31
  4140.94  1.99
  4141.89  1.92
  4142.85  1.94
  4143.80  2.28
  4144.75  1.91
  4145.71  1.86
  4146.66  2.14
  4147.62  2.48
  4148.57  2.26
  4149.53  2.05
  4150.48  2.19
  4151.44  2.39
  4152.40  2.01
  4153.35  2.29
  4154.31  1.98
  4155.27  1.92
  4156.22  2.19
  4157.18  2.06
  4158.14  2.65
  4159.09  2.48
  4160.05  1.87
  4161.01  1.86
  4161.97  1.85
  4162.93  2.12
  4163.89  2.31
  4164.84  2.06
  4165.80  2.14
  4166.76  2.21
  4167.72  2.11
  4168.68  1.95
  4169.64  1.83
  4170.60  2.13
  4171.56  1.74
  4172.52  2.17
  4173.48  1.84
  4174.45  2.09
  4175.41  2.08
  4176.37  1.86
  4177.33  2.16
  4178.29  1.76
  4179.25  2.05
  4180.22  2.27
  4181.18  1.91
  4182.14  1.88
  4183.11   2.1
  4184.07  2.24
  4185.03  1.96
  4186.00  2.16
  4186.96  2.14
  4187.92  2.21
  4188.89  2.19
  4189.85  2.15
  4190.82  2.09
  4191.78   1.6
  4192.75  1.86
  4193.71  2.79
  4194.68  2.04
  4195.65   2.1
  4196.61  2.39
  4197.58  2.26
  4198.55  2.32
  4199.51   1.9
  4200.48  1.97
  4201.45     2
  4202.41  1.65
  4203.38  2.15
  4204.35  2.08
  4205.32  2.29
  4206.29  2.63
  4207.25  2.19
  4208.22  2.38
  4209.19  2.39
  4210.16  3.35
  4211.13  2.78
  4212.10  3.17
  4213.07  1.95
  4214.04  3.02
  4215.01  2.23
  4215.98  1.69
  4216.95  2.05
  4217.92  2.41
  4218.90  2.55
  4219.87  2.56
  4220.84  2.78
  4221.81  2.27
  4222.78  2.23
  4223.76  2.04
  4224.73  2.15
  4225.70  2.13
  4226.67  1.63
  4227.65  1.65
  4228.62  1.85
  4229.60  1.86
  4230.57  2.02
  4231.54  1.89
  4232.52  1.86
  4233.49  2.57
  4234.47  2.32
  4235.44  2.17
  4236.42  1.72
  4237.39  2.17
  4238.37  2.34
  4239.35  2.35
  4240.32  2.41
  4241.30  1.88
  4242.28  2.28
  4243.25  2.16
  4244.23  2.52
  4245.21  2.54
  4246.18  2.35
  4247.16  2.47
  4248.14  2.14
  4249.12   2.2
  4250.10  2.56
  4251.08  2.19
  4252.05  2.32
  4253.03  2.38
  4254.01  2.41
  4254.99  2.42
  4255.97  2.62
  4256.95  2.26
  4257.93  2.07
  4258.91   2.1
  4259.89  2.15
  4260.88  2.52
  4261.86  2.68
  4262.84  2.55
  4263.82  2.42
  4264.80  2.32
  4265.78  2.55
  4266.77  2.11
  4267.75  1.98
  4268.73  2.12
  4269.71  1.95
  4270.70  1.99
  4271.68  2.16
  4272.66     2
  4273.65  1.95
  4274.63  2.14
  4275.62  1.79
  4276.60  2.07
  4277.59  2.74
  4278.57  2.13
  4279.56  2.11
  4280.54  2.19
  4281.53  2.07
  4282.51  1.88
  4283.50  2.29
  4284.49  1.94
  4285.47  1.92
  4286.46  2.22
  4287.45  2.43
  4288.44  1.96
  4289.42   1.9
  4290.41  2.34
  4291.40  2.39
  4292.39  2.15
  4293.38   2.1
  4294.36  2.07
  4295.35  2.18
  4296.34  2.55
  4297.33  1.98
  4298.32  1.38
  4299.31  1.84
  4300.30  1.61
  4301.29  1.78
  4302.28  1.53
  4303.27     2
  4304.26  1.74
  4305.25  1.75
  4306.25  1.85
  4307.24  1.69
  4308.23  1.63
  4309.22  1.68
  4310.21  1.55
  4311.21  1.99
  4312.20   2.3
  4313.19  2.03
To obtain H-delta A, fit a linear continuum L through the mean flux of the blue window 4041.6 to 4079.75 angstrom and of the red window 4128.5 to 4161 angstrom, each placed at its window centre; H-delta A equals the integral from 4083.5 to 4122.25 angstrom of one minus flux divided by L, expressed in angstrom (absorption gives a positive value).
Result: 0.8 angstrom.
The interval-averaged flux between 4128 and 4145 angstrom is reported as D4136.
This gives 2.08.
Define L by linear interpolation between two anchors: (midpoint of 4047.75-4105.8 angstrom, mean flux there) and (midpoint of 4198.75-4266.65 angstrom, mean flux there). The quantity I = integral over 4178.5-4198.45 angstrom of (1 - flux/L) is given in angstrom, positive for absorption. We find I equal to 0.7 angstrom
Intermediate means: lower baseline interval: 2.02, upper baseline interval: 2.27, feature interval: 2.12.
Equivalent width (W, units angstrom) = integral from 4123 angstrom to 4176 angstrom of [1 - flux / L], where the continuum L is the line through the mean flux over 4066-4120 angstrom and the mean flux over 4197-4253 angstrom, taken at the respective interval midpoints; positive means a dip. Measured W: 0.0 angstrom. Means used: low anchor 2.01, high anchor 2.25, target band 2.11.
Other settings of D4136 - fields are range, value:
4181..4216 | 2.23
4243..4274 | 2.29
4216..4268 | 2.24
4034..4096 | 2.07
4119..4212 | 2.15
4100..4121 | 1.93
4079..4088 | 2.08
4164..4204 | 2.06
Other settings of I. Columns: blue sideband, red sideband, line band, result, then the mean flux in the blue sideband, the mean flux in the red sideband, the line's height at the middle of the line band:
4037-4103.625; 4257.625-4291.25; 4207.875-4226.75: -2.4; 2.03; 2.17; 2.13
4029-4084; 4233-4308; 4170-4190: 0.5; 2.02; 2.16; 2.1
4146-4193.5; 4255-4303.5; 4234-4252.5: -1.3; 2.09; 2.13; 2.11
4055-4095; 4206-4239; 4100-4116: 2.1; 2.08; 2.26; 2.12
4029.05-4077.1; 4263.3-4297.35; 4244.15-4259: -1.5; 2.03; 2.15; 2.13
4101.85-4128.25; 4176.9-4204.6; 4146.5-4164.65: -0.8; 2.07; 2.08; 2.07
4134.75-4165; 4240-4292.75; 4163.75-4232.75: 0.5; 2.12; 2.23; 2.17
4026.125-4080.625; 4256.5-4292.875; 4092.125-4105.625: 1.5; 2.03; 2.18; 2.06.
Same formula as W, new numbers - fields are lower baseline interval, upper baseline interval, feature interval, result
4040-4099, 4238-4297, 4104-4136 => -0.2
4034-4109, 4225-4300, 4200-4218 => -1.8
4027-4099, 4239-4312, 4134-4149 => -0.1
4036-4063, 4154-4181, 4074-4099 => -0.7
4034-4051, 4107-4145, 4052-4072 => 0.5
